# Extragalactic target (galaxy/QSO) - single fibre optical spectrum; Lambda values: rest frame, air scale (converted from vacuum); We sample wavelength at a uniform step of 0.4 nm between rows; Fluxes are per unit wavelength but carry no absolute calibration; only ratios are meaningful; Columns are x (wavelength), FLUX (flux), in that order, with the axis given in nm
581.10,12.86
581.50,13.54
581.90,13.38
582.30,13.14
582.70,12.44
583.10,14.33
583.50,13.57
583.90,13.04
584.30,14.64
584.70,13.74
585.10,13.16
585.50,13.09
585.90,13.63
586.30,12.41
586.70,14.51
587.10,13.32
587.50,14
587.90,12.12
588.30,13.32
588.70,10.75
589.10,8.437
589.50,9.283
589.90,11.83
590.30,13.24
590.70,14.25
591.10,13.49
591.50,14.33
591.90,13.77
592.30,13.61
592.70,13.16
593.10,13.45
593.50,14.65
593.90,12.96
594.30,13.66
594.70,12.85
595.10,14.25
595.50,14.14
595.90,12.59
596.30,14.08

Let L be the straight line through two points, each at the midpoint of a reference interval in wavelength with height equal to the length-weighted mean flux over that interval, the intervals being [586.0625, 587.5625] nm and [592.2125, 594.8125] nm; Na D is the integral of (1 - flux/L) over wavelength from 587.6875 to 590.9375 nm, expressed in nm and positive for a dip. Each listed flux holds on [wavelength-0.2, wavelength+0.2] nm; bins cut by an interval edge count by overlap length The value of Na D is 0.44 nm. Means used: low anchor 13.5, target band 11.7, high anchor 13.5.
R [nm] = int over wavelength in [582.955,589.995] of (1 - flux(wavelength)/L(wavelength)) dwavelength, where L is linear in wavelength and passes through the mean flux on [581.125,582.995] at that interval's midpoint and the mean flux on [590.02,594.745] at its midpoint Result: 0.32 nm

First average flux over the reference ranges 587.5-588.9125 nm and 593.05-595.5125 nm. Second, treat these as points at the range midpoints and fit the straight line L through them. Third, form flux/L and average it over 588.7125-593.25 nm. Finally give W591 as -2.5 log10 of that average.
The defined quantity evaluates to 0.036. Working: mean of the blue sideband 12.3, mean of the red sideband 13.7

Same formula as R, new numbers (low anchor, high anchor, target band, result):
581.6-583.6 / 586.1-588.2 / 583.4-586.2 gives -0.039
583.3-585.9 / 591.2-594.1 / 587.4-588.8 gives 0.107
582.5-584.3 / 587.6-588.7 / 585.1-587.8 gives -0.122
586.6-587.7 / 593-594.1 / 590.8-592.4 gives -0.009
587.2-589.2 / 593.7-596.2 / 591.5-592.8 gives -0.085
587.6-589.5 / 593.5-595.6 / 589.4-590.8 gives -0.050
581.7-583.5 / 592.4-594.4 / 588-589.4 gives 0.276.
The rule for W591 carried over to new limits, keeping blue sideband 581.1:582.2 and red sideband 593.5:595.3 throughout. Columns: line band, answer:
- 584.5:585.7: 0.00 mag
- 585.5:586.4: 0.02 mag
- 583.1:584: -0.02 mag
